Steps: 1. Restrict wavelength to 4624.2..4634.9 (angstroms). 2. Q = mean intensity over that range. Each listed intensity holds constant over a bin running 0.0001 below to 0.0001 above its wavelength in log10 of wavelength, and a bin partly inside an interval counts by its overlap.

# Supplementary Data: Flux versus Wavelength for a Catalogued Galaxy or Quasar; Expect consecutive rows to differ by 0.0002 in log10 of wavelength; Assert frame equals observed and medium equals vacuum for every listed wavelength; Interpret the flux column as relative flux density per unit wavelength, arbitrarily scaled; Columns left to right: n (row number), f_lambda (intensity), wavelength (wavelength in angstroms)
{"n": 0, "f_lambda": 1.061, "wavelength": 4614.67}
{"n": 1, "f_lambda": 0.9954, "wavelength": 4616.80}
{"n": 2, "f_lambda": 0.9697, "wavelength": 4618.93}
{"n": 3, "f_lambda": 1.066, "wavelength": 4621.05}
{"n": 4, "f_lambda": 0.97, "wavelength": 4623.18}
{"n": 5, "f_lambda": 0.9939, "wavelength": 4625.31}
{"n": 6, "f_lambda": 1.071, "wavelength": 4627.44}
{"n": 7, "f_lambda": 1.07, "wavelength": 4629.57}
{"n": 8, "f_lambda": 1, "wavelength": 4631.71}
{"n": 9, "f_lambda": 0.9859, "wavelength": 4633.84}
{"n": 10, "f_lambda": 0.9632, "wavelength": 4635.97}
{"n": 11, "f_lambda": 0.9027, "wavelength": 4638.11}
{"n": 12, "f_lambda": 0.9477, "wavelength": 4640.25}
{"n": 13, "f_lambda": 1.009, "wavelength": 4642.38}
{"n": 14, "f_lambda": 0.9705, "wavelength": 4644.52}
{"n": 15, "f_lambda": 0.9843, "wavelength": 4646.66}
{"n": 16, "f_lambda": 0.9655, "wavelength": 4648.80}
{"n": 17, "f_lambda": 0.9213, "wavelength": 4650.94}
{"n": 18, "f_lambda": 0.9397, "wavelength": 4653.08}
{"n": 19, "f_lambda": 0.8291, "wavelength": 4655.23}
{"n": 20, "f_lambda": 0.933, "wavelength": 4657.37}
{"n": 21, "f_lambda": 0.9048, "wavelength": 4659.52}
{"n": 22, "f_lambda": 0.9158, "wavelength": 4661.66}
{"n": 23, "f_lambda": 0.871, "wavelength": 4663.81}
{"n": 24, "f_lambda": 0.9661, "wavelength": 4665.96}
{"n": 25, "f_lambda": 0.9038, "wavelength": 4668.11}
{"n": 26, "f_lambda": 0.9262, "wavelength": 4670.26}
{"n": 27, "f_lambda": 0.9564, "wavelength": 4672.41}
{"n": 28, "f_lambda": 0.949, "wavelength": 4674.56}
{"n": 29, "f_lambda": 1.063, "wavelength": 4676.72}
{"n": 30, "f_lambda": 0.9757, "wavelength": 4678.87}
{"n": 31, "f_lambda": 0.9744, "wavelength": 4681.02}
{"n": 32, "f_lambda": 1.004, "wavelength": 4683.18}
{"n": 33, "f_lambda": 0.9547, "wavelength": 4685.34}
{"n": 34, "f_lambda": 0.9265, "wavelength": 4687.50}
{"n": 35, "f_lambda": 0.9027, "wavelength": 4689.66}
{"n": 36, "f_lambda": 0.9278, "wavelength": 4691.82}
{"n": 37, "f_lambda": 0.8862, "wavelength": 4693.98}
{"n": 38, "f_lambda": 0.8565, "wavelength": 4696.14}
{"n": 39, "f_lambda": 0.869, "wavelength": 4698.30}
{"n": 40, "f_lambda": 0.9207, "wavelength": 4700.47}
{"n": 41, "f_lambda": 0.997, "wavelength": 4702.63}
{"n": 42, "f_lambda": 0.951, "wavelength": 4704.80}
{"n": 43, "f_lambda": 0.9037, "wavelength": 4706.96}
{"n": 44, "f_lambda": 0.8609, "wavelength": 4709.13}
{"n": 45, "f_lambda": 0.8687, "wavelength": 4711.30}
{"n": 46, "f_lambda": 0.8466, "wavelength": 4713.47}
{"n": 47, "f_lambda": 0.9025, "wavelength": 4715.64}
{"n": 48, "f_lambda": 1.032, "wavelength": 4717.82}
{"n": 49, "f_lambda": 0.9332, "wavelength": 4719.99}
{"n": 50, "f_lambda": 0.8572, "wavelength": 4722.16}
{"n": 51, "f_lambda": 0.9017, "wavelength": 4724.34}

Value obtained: 1.02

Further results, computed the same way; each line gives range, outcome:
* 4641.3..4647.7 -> 0.989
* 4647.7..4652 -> 0.944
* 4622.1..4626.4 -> 0.982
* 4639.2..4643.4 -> 0.98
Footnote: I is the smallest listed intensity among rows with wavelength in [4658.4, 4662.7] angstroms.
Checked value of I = 0.9048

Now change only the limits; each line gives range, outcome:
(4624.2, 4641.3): 0.9027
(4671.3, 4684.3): 0.949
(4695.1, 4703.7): 0.8565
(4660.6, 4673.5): 0.871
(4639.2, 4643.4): 0.9477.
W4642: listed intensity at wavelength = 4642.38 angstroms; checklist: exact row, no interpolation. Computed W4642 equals 1.009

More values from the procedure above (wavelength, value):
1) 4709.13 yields 0.8609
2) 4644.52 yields 0.9705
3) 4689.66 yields 0.9027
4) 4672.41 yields 0.9564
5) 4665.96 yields 0.9661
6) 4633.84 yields 0.9859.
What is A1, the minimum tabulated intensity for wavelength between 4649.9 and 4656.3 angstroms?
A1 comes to 0.8291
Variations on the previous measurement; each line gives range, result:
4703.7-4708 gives 0.9037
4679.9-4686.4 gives 0.9547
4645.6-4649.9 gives 0.9655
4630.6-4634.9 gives 0.9859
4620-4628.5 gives 0.97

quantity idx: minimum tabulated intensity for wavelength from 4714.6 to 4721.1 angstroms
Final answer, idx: 0.9025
